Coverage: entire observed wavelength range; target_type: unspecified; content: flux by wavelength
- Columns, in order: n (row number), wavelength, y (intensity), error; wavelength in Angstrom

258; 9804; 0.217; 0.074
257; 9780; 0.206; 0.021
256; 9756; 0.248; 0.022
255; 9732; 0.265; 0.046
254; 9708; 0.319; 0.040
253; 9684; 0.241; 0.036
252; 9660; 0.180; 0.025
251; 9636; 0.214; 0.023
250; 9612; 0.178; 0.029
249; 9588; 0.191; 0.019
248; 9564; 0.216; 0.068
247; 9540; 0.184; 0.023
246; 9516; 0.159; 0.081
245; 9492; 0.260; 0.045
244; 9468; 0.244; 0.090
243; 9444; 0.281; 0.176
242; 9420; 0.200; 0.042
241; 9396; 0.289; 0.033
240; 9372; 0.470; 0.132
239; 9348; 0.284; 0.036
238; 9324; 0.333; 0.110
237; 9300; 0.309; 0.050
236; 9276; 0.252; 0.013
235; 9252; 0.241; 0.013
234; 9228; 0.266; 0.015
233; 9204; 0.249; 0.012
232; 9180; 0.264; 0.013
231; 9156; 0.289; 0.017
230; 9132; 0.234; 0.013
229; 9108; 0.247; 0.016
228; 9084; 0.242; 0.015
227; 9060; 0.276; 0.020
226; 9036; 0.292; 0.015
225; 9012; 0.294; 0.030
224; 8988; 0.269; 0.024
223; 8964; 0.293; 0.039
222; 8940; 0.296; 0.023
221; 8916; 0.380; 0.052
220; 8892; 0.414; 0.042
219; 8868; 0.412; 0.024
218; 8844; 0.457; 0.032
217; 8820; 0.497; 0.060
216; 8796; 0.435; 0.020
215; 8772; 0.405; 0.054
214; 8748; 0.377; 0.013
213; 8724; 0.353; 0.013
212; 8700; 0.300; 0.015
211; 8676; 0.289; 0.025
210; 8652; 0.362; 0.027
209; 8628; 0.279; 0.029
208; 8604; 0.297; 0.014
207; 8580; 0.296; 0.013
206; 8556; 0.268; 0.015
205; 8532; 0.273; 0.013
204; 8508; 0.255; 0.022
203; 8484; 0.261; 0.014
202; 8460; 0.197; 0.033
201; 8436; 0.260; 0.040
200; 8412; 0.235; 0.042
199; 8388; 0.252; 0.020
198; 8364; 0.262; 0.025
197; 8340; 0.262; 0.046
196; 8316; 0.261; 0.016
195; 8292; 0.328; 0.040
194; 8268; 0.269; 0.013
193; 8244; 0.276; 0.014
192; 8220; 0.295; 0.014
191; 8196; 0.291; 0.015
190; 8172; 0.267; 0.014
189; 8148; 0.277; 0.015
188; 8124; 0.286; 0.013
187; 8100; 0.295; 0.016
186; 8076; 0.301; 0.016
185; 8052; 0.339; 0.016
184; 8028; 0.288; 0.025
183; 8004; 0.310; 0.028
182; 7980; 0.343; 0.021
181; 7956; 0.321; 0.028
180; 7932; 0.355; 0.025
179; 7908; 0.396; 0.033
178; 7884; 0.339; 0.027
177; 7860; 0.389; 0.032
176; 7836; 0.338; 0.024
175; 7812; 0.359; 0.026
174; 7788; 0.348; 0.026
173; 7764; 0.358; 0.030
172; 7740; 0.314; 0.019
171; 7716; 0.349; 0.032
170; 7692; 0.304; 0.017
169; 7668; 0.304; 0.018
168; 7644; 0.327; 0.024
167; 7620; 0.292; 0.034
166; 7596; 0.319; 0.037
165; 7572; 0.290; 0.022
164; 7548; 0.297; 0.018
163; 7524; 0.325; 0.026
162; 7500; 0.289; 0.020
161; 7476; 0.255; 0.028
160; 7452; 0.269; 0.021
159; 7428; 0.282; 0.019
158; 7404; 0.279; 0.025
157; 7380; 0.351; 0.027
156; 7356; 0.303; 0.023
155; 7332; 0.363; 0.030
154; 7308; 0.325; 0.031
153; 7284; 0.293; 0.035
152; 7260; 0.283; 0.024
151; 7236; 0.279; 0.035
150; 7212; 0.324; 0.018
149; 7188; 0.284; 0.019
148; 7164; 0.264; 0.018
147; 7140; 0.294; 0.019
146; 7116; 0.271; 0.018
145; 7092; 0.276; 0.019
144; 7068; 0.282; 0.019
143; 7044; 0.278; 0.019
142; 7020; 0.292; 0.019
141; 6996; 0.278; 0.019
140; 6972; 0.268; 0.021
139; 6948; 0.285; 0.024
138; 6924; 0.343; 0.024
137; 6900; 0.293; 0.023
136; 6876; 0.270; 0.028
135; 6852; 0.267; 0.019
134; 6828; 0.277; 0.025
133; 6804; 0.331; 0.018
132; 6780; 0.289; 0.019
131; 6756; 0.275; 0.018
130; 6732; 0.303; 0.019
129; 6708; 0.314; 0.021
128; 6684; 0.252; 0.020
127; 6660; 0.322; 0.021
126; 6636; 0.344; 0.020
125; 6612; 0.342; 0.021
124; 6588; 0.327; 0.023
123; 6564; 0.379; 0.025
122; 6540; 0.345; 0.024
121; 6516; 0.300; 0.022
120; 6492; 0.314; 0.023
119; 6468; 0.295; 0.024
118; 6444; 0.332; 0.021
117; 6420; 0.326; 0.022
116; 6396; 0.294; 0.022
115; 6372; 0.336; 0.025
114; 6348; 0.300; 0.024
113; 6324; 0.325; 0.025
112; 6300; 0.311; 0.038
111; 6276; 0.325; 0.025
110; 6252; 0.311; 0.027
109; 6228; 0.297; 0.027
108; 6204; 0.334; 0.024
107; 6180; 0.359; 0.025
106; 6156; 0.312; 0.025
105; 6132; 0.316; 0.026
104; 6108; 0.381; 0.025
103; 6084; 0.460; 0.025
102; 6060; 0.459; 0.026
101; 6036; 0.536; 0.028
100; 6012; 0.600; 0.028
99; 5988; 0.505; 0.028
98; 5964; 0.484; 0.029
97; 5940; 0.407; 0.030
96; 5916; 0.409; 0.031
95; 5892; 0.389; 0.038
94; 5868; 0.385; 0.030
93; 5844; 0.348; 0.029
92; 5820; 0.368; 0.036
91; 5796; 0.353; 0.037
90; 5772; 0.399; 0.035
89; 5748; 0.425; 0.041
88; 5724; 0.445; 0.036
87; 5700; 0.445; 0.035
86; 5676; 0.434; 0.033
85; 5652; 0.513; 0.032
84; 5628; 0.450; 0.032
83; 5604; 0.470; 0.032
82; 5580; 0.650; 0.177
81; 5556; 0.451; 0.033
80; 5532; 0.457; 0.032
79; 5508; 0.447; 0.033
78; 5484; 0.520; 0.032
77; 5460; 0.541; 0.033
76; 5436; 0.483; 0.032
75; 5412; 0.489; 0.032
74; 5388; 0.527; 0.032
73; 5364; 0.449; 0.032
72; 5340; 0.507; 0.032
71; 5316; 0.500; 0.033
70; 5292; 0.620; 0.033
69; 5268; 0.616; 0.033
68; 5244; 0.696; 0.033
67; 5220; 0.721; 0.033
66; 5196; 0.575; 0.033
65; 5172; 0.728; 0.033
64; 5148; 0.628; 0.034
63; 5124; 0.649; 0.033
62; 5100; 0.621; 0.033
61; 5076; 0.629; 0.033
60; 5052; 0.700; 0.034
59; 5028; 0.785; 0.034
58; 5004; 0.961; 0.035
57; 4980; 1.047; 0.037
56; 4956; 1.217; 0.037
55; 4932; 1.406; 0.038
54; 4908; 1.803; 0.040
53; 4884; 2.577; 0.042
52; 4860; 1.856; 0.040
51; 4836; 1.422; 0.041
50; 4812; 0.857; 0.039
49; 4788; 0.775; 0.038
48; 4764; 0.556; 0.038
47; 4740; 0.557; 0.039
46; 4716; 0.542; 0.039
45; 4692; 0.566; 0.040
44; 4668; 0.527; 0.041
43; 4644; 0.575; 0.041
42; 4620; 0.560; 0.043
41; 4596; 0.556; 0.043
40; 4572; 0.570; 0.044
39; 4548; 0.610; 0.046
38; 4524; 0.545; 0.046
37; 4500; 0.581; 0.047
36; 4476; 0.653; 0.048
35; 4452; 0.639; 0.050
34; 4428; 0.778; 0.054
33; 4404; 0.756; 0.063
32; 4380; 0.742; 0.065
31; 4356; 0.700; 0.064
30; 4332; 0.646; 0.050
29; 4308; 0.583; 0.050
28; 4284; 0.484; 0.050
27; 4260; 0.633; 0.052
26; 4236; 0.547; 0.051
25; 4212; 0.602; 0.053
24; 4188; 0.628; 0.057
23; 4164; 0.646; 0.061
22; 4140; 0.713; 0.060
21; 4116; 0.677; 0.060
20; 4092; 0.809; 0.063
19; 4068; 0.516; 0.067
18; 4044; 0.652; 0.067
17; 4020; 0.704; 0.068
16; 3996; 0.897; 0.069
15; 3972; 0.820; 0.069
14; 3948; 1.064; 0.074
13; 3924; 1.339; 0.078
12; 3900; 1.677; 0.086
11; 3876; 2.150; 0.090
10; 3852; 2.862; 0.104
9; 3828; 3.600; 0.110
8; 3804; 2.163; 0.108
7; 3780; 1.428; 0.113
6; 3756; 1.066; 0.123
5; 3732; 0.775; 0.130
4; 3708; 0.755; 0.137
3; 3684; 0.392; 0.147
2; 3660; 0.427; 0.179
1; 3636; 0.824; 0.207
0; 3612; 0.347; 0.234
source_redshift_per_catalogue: 2.156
